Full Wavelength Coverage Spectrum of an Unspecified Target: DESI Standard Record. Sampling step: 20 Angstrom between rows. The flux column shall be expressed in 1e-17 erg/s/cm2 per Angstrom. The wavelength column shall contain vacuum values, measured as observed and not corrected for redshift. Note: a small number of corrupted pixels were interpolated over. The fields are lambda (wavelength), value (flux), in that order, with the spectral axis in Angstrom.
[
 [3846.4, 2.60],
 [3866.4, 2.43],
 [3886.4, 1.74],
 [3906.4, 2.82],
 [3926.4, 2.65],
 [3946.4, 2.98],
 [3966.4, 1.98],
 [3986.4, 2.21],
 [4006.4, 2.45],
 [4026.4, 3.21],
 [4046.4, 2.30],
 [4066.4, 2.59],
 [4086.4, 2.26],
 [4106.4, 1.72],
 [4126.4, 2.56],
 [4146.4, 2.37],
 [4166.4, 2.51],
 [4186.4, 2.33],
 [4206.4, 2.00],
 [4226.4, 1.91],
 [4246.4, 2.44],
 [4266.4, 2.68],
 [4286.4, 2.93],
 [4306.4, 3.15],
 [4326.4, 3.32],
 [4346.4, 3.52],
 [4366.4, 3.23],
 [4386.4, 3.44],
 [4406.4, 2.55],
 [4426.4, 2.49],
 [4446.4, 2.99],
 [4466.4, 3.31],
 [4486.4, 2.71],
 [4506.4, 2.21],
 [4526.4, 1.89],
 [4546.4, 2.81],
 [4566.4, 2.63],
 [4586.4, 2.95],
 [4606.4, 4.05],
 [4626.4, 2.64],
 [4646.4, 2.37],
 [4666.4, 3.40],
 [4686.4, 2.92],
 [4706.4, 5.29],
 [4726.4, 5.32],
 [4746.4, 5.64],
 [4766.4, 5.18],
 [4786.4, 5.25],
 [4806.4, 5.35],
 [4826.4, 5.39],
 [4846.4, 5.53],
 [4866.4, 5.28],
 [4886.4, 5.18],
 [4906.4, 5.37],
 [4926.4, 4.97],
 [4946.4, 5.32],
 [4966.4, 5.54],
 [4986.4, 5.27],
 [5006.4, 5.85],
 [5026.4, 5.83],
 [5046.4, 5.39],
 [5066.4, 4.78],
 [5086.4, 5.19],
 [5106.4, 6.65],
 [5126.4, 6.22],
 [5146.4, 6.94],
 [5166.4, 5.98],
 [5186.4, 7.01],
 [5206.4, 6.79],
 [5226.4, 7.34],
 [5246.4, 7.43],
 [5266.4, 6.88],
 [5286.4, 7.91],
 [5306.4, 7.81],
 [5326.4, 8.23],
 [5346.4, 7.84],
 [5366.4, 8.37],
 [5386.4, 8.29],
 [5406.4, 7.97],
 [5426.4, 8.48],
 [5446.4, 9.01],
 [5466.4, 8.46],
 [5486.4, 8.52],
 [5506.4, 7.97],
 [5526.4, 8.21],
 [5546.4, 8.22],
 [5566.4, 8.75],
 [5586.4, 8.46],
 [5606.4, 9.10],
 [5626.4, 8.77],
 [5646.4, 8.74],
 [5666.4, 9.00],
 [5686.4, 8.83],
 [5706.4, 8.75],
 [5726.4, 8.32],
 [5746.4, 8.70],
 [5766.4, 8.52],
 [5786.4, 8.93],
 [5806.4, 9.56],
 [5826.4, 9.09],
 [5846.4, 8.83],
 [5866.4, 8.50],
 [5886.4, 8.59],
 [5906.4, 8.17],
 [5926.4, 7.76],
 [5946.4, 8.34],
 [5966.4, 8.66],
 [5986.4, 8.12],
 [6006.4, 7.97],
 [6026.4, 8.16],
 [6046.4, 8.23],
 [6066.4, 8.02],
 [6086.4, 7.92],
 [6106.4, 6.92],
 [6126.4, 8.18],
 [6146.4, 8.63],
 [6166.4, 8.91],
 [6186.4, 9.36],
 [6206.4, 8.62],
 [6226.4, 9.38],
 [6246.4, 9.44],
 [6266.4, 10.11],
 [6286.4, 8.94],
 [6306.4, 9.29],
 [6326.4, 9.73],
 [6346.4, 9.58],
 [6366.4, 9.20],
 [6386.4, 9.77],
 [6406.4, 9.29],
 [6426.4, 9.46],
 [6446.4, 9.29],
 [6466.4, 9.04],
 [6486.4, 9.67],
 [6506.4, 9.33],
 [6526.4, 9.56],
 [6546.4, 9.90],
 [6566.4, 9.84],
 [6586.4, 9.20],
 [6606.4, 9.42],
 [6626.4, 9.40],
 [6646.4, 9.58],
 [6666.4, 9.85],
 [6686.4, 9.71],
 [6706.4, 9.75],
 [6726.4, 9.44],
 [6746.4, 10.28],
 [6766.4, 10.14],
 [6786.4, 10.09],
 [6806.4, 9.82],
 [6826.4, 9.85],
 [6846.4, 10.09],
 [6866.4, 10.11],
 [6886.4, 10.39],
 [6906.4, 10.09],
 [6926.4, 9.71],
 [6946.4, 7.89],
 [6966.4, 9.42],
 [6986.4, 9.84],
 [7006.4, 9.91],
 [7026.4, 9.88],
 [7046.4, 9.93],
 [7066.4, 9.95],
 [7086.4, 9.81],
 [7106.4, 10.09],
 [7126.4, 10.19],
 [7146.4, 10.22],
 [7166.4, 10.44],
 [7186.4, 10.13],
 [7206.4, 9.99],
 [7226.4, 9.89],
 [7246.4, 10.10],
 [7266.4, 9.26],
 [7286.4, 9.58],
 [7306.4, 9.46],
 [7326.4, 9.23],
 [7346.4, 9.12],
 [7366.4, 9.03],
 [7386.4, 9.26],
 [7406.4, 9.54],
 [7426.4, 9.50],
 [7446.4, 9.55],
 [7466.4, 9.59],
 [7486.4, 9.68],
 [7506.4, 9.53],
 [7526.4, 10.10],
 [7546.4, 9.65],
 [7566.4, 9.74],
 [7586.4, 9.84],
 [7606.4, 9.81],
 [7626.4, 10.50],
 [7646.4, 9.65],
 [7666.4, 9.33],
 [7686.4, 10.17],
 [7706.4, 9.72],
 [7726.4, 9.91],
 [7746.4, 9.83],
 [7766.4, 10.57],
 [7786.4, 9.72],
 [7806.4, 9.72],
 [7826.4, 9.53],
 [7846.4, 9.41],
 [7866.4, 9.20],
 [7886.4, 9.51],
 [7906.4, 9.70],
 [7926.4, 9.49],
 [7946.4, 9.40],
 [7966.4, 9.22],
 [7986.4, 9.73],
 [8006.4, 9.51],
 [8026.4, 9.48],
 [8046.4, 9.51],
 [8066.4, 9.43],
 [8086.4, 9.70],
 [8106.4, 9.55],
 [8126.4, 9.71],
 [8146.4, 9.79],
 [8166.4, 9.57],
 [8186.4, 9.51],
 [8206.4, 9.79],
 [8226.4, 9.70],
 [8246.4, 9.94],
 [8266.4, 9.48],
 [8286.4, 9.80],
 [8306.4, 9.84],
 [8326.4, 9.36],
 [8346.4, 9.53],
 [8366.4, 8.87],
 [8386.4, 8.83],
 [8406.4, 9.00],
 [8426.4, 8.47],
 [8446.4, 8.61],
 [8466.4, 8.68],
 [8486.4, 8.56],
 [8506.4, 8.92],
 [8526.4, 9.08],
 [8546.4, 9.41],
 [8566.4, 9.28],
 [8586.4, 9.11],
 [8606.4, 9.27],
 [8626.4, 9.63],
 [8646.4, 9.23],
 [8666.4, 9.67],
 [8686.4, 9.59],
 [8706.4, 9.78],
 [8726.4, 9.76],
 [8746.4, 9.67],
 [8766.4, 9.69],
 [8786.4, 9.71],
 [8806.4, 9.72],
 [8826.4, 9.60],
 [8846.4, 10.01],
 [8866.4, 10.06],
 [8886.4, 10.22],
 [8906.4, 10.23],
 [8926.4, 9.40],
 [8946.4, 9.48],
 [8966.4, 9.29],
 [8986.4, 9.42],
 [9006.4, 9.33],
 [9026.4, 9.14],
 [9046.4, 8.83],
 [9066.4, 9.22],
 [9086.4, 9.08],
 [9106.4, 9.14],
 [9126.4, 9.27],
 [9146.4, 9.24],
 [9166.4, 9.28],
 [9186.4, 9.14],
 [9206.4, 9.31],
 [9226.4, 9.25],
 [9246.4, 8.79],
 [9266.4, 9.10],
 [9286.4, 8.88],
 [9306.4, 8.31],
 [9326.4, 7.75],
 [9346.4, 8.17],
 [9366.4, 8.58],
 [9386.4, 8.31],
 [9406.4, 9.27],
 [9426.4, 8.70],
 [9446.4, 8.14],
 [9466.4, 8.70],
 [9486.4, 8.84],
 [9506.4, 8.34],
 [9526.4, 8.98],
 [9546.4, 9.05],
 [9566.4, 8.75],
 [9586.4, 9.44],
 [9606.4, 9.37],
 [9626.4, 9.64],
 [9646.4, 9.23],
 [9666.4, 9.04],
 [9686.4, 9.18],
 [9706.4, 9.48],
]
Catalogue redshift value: 0.18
